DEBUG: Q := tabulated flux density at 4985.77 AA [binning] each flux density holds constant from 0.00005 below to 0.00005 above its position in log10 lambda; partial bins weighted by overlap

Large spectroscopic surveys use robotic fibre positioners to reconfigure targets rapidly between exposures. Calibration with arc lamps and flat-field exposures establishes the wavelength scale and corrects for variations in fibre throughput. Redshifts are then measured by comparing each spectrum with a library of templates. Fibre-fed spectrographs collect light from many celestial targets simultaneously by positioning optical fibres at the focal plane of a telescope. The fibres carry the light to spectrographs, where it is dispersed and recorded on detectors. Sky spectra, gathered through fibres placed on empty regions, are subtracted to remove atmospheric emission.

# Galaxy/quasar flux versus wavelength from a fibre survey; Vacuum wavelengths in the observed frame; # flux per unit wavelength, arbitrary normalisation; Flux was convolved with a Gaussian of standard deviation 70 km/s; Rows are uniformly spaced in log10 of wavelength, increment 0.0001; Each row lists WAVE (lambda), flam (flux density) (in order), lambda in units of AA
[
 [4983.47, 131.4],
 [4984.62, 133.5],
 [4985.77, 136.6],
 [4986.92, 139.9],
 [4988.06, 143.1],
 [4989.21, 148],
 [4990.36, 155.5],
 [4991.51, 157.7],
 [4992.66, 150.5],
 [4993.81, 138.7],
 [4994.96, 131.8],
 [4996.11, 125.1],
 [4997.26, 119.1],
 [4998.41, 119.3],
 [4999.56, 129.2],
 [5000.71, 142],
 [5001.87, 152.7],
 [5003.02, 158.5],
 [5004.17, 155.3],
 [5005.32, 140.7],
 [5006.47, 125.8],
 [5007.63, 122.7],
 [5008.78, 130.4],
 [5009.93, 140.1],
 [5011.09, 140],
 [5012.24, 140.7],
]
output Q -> 136.6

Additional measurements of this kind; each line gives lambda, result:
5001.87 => 152.7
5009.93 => 140.1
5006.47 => 125.8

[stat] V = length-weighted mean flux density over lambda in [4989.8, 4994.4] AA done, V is 150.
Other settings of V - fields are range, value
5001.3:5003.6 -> 156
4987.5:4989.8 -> 145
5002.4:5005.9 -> 152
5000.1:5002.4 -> 147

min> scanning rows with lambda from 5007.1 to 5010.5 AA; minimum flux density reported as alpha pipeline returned 122.7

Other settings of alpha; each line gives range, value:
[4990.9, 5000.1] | 119.1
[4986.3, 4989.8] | 139.9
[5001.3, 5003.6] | 152.7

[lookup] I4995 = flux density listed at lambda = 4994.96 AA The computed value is 131.8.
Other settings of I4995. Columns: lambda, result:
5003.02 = 158.5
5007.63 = 122.7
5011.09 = 140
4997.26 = 119.1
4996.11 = 125.1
